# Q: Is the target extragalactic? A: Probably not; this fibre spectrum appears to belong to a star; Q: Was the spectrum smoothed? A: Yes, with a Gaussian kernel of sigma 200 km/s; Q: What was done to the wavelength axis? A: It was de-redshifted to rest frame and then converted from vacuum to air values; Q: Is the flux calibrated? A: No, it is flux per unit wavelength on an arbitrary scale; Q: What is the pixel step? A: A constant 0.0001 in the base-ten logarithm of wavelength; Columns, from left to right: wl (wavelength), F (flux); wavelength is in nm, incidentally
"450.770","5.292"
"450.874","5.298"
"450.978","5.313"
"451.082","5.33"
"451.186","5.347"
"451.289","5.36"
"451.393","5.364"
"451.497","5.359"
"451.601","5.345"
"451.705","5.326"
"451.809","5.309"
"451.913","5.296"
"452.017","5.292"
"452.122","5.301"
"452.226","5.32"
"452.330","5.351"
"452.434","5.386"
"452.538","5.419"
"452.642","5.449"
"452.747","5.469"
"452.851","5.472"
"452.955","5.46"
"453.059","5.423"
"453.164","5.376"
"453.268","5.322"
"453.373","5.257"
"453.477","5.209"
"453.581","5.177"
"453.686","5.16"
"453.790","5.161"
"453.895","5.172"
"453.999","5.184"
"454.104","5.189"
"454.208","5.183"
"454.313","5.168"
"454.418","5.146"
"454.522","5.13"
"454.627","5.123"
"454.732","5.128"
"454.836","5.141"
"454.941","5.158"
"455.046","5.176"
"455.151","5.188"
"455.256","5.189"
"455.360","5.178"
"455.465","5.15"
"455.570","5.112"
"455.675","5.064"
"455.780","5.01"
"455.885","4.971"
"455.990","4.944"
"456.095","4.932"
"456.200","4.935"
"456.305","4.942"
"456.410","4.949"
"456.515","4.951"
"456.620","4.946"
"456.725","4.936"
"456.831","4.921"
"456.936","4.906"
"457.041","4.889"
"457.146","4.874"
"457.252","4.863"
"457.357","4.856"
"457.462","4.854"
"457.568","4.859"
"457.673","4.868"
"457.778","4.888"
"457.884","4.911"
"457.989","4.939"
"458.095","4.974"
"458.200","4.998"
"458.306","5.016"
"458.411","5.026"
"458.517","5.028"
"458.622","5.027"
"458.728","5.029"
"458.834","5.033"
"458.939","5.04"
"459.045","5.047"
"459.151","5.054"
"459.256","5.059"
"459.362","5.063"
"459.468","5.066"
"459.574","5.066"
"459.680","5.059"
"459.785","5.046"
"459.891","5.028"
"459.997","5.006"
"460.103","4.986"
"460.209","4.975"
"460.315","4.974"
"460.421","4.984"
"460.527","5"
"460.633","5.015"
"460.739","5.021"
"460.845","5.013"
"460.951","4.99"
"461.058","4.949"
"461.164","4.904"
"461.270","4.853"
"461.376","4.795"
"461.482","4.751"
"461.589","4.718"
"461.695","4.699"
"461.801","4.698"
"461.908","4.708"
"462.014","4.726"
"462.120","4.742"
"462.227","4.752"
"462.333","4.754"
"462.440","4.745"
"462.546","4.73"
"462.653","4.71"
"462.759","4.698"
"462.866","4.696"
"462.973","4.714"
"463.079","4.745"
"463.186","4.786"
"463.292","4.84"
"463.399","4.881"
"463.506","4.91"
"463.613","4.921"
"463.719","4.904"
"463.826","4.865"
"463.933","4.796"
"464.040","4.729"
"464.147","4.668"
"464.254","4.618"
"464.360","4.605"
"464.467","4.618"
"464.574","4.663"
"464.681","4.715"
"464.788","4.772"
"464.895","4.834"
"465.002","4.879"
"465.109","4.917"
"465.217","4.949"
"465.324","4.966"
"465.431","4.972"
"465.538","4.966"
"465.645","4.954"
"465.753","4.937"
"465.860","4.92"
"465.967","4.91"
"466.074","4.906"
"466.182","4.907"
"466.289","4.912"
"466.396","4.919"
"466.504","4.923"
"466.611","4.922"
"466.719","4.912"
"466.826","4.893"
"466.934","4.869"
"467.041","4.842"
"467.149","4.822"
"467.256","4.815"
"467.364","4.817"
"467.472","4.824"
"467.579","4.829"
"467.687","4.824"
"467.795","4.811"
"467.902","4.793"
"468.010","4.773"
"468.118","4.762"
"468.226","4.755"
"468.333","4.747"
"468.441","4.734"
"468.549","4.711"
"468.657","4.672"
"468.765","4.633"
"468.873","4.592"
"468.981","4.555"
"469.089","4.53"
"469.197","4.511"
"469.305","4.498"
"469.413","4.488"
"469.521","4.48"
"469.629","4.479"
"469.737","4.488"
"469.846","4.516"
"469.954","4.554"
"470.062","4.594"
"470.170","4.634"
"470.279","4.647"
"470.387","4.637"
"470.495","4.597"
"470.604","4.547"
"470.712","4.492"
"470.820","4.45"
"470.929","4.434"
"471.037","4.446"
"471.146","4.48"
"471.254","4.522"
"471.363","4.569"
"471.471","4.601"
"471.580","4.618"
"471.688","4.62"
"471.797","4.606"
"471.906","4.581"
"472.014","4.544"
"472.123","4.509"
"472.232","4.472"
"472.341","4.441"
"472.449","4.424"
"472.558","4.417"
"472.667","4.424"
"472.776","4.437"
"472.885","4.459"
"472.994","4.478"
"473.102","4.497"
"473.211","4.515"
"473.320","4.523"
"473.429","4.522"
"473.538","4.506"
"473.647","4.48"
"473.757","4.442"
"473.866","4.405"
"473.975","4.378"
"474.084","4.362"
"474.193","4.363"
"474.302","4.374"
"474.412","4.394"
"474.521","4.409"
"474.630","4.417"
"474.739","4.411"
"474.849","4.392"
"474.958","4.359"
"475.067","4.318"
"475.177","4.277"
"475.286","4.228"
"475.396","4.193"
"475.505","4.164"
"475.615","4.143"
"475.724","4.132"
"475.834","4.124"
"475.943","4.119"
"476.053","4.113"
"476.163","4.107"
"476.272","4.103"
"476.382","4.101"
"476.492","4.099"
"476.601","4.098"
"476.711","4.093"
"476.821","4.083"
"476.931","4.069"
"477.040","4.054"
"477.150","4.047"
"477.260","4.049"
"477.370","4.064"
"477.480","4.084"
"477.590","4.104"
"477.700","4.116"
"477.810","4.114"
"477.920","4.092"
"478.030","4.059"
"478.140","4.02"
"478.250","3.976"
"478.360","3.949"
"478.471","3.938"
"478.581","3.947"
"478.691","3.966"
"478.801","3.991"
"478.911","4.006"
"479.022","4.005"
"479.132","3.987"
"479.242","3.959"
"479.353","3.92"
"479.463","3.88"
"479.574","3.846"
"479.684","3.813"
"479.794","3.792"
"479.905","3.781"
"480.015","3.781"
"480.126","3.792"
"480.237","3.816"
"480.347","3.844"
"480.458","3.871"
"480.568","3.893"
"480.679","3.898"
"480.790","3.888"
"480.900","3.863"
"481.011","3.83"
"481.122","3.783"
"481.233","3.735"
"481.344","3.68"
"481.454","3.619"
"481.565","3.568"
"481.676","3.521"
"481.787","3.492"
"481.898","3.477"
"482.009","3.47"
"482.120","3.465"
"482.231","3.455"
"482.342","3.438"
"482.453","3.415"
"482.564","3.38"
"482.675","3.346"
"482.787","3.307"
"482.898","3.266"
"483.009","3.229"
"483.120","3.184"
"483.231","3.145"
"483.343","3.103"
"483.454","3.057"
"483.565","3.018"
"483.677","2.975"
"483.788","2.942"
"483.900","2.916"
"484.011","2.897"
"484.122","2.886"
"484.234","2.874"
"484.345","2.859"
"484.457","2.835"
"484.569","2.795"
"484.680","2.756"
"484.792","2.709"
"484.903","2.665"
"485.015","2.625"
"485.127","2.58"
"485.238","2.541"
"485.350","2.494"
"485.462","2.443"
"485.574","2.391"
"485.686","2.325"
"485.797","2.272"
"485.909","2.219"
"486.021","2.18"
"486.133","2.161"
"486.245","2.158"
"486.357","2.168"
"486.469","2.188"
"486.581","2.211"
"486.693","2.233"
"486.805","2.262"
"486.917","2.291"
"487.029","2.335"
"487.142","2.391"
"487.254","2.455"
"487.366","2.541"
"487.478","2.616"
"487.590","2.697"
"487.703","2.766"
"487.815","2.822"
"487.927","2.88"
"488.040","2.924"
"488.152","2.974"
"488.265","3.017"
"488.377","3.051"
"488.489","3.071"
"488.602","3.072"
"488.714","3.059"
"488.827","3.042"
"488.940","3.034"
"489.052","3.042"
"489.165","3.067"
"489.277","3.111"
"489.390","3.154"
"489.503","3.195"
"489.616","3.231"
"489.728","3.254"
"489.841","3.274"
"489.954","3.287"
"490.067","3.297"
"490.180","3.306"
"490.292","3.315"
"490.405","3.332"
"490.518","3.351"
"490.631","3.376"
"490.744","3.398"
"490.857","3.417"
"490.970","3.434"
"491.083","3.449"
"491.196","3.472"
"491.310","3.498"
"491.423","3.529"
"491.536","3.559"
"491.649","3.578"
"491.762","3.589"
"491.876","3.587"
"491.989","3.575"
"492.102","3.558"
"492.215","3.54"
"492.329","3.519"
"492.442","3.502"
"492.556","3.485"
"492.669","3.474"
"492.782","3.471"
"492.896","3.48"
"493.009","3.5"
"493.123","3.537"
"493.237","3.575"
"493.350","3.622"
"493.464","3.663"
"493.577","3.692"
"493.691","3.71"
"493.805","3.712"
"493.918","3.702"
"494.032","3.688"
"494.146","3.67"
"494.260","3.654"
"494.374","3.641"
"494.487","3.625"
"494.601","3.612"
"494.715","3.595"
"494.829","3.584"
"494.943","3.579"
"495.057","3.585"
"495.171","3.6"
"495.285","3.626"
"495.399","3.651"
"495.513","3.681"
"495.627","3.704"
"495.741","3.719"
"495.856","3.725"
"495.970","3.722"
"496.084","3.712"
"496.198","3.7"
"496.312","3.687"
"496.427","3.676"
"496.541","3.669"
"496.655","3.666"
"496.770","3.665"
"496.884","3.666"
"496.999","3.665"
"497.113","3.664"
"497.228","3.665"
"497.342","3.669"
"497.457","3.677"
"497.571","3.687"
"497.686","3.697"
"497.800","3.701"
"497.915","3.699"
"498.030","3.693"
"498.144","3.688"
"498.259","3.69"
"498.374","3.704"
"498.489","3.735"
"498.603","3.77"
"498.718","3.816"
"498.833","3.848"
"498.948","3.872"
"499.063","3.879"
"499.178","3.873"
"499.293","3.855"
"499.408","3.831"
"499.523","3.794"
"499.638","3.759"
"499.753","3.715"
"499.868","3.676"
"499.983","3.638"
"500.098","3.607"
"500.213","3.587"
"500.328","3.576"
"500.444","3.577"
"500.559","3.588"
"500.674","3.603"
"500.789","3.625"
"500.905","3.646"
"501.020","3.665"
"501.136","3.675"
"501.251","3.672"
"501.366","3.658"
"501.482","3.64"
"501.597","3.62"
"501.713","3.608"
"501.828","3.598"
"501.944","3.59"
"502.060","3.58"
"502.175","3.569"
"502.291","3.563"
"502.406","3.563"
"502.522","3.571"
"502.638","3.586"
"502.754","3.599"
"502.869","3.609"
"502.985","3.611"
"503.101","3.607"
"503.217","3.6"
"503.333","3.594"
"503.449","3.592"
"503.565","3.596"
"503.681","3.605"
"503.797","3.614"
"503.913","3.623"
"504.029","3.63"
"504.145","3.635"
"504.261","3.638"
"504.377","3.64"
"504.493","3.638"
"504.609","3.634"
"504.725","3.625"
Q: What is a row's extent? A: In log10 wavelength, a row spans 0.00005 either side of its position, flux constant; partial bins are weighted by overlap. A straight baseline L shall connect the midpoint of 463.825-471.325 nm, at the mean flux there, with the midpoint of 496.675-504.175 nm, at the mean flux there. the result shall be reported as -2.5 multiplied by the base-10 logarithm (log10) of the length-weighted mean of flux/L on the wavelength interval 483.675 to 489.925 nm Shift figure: 0.45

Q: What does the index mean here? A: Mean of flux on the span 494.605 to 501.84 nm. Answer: 3.68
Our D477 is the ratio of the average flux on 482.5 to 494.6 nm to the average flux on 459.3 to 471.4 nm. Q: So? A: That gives 0.6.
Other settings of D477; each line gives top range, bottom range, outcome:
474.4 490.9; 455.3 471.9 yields 0.70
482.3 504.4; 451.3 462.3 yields 0.66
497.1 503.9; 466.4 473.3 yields 0.79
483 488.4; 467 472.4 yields 0.57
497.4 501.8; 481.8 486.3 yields 1.28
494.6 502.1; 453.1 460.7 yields 0.73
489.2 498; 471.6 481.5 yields 0.86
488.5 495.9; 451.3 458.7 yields 0.68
